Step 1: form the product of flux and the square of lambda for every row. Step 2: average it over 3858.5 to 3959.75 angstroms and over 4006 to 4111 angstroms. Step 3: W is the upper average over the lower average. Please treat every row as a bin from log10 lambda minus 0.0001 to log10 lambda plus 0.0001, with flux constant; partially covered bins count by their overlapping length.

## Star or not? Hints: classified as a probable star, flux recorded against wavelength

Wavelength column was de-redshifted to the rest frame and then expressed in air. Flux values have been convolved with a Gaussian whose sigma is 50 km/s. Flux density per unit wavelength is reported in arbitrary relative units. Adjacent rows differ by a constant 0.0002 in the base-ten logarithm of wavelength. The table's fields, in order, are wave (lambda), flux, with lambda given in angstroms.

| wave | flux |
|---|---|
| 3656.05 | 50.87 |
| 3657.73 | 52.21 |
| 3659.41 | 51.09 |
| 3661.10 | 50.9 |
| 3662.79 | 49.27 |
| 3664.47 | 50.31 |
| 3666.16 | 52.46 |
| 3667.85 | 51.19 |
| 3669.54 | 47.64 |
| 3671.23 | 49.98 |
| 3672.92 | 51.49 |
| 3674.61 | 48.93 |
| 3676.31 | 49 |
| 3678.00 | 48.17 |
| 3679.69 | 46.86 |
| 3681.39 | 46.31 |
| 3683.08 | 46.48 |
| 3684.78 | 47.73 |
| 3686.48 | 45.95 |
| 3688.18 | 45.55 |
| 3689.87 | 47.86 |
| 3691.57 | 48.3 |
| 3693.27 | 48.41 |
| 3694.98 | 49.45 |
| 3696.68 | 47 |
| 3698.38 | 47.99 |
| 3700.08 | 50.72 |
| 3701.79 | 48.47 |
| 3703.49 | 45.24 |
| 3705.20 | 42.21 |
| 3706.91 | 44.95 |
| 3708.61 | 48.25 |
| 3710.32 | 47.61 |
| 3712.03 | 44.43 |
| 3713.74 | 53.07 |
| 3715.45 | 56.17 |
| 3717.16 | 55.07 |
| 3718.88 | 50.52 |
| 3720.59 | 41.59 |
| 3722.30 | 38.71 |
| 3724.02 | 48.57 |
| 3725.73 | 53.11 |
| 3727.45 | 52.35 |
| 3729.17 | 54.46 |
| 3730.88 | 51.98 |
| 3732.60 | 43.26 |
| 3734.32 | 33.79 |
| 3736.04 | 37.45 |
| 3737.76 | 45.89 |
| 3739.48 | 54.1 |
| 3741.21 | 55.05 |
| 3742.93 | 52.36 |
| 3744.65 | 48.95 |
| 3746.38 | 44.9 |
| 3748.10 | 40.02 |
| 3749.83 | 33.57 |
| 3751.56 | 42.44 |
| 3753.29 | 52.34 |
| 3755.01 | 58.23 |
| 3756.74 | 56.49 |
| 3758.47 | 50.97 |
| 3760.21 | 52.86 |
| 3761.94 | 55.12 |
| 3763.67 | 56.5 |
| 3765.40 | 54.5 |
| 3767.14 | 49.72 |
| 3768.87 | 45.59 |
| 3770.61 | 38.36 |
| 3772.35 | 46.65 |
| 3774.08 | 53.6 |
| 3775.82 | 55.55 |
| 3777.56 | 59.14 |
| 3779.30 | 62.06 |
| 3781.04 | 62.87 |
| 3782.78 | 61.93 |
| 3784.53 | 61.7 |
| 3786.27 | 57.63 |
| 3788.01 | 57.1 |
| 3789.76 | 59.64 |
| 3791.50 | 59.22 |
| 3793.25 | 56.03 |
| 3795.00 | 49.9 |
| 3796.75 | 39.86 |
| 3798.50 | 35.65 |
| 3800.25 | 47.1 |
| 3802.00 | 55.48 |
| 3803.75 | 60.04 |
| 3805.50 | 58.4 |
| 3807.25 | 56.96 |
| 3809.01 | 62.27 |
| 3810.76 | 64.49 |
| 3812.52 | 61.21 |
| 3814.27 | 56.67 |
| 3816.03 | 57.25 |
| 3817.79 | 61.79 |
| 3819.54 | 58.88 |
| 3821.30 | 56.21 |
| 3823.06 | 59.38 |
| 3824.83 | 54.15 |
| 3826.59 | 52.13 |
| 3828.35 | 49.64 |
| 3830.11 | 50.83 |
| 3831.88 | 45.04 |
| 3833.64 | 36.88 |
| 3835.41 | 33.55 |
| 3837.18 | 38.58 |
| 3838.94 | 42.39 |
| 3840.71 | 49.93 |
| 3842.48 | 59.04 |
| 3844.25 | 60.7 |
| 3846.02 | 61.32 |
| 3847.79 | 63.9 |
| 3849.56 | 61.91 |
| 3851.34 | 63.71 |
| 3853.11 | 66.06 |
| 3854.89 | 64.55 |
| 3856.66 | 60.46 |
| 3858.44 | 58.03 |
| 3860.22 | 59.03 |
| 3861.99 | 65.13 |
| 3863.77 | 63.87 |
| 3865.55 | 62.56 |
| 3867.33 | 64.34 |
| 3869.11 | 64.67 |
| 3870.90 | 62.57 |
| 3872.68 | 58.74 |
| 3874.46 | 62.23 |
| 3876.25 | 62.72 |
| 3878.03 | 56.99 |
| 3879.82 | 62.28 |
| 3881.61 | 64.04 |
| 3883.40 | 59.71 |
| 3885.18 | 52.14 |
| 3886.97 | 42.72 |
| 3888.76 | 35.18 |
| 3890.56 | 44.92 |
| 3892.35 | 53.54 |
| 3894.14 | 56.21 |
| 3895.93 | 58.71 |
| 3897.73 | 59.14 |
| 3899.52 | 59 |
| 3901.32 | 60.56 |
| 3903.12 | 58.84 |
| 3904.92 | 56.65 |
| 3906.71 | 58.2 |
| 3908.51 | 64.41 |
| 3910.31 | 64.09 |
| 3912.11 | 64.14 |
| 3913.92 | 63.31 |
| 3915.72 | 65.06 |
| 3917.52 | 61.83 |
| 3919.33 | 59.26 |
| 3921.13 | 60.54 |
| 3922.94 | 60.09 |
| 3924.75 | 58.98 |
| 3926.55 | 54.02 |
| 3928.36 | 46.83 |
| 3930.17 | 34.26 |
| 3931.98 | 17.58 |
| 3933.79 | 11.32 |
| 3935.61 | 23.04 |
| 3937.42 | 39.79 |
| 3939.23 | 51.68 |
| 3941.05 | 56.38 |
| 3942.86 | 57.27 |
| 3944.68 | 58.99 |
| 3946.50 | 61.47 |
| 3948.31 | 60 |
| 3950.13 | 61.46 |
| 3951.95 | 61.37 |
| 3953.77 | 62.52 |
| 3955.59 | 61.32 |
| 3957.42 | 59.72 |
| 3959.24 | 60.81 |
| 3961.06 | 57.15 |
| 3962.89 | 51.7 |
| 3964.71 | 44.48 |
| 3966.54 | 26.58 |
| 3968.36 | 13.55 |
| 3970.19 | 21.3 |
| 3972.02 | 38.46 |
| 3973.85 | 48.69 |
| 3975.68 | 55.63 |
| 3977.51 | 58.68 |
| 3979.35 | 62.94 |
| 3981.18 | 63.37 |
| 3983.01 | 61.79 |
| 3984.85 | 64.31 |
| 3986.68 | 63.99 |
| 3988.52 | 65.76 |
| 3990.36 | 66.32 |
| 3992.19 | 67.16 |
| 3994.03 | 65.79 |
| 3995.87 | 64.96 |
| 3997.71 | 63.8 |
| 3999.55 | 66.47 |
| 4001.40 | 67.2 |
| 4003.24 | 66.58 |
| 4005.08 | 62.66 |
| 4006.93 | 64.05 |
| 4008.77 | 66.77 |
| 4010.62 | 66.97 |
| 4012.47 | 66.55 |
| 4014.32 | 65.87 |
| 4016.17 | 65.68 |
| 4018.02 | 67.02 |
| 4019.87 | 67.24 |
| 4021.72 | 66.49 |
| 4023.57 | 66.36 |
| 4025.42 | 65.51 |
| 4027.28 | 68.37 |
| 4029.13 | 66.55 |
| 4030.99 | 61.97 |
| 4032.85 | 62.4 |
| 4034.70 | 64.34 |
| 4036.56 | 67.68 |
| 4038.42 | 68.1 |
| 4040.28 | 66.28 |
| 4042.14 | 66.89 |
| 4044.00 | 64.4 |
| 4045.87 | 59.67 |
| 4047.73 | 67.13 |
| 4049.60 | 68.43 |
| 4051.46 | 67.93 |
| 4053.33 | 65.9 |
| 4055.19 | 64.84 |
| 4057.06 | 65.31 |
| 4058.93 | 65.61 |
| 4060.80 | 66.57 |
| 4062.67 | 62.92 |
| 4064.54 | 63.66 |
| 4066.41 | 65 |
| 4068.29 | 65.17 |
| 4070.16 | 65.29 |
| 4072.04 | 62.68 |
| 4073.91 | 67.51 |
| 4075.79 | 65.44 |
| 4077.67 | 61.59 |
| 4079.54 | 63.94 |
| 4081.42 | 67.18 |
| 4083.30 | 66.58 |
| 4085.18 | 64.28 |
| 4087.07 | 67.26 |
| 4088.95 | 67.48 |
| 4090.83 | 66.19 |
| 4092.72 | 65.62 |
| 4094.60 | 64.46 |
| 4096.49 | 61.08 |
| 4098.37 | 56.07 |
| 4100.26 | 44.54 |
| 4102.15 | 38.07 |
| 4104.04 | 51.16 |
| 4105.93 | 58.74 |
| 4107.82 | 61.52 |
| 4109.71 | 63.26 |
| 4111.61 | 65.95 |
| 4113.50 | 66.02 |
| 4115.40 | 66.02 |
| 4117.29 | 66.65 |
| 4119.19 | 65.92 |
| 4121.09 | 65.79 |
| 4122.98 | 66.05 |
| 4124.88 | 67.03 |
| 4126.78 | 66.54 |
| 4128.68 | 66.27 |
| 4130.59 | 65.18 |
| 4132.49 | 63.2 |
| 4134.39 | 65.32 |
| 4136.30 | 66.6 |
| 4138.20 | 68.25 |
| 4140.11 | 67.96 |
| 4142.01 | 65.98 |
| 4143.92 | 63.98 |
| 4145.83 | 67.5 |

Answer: 1.24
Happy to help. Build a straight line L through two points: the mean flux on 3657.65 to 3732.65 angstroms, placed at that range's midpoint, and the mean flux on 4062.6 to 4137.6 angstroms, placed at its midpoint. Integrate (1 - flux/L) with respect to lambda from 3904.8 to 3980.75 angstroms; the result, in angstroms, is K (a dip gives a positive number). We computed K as 8.2 angstroms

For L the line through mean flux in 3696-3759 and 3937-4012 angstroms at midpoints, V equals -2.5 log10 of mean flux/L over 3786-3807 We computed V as -0.052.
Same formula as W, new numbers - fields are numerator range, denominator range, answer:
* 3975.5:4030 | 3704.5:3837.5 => 1.43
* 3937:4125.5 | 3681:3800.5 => 1.44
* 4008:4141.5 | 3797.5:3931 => 1.27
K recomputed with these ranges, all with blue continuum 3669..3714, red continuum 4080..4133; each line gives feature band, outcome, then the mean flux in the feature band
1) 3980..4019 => -4.4 angstroms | 65.4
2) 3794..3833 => -1.6 angstroms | 54.1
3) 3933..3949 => 2.8 angstroms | 46.7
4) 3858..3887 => -3.5 angstroms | 60.7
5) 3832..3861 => -0.8 angstroms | 54.7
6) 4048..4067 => -1.5 angstroms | 65.7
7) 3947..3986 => 3.5 angstroms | 52.4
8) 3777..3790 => -2.4 angstroms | 60.3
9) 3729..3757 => 1.4 angstroms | 47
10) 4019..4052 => -3.2 angstroms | 65.9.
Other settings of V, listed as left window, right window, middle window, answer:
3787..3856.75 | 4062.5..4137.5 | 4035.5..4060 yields -0.07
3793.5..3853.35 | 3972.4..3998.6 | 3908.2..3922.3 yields -0.08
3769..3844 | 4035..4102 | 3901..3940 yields 0.13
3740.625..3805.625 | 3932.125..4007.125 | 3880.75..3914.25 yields -0.06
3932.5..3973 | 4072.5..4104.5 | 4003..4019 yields -0.23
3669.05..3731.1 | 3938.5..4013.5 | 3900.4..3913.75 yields -0.11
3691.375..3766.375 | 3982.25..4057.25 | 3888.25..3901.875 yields 0.09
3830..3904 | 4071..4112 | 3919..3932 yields 0.14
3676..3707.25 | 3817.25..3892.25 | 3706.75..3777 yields 0.02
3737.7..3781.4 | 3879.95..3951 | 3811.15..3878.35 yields -0.10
